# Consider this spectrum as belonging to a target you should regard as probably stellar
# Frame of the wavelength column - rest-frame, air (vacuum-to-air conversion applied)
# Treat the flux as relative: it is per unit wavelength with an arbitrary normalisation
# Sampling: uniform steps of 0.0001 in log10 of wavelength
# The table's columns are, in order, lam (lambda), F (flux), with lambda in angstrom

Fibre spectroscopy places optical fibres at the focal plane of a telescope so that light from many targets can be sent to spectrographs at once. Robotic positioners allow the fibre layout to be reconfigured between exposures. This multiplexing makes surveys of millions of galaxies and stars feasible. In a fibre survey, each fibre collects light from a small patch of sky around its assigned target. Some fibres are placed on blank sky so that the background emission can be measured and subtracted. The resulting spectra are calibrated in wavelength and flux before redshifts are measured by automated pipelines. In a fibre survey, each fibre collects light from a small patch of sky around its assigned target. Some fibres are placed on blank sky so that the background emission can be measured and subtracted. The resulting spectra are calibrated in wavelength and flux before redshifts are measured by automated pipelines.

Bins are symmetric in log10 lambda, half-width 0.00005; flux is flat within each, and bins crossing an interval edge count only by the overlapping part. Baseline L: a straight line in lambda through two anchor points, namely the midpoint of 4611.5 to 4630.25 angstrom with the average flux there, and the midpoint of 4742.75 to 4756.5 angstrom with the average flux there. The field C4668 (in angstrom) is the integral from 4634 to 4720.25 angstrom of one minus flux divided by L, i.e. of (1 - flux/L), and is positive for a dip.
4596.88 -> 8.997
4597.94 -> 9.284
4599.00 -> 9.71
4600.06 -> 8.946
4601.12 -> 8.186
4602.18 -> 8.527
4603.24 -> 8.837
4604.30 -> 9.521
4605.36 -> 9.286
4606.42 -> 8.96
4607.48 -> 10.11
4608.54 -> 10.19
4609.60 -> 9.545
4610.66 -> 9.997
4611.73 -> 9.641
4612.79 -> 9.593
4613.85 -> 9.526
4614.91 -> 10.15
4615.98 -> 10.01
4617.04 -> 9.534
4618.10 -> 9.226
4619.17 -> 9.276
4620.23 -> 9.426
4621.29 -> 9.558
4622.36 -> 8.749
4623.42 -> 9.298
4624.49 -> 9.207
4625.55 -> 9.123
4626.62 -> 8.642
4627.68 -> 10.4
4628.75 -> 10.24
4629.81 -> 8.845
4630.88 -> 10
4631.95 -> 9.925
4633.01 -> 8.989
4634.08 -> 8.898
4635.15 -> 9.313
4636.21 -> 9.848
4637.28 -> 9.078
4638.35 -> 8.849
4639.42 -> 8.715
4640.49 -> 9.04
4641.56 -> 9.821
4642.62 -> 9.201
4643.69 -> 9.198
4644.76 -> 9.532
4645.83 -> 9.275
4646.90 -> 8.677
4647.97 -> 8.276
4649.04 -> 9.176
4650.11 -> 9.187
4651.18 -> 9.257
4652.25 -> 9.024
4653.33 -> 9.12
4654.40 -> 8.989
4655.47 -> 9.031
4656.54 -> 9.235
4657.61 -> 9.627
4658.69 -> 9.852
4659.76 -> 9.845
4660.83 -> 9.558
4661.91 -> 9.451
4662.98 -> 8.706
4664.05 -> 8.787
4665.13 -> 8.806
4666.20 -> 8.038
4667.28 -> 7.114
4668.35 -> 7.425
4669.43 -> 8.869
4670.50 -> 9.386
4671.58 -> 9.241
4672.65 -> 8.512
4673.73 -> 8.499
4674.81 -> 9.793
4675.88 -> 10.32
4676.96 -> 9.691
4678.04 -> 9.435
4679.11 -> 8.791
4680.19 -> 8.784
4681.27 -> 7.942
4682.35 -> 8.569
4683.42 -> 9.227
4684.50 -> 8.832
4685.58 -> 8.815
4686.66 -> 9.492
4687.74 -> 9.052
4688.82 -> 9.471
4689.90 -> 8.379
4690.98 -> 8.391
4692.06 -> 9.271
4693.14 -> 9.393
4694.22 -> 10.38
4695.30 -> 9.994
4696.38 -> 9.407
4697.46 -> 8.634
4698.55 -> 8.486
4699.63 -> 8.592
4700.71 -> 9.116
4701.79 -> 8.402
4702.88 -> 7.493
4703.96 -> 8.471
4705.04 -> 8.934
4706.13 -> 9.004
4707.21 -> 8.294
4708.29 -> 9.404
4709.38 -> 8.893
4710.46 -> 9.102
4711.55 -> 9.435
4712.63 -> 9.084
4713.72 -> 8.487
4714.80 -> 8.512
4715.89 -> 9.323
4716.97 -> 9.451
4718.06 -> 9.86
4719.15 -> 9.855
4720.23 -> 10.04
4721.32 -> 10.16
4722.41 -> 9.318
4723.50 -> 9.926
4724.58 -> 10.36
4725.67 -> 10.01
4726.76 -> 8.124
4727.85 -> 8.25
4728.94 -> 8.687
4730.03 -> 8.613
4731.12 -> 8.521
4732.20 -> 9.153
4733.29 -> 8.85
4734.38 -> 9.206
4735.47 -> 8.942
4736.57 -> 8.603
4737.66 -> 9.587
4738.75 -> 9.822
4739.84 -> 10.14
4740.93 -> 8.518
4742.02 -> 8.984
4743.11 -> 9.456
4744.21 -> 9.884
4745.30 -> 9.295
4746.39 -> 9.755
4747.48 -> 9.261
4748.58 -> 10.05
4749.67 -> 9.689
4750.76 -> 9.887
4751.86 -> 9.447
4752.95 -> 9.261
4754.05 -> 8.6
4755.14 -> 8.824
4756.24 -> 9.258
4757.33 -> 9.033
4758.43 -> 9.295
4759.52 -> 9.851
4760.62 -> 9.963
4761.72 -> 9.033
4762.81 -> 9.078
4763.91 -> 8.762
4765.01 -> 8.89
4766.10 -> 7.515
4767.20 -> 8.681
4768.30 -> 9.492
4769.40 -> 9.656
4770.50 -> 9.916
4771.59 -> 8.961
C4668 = 3.79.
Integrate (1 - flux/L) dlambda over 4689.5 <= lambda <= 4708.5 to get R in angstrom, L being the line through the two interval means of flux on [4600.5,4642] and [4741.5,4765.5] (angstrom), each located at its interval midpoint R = 1.0 angstrom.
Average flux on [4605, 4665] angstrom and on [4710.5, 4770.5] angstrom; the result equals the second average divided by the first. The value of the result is 1.0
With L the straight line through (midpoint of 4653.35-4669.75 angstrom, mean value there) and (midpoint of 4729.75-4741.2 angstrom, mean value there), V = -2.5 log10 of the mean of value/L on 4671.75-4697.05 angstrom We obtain -0.02 mag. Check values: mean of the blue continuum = 8.9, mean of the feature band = 9.15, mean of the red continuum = 9.11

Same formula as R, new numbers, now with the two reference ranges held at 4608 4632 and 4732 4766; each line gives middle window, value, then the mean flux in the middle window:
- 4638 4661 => 0.71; 9.2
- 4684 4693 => 0.41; 8.98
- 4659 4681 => 1.17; 8.95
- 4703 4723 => 0.41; 9.17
